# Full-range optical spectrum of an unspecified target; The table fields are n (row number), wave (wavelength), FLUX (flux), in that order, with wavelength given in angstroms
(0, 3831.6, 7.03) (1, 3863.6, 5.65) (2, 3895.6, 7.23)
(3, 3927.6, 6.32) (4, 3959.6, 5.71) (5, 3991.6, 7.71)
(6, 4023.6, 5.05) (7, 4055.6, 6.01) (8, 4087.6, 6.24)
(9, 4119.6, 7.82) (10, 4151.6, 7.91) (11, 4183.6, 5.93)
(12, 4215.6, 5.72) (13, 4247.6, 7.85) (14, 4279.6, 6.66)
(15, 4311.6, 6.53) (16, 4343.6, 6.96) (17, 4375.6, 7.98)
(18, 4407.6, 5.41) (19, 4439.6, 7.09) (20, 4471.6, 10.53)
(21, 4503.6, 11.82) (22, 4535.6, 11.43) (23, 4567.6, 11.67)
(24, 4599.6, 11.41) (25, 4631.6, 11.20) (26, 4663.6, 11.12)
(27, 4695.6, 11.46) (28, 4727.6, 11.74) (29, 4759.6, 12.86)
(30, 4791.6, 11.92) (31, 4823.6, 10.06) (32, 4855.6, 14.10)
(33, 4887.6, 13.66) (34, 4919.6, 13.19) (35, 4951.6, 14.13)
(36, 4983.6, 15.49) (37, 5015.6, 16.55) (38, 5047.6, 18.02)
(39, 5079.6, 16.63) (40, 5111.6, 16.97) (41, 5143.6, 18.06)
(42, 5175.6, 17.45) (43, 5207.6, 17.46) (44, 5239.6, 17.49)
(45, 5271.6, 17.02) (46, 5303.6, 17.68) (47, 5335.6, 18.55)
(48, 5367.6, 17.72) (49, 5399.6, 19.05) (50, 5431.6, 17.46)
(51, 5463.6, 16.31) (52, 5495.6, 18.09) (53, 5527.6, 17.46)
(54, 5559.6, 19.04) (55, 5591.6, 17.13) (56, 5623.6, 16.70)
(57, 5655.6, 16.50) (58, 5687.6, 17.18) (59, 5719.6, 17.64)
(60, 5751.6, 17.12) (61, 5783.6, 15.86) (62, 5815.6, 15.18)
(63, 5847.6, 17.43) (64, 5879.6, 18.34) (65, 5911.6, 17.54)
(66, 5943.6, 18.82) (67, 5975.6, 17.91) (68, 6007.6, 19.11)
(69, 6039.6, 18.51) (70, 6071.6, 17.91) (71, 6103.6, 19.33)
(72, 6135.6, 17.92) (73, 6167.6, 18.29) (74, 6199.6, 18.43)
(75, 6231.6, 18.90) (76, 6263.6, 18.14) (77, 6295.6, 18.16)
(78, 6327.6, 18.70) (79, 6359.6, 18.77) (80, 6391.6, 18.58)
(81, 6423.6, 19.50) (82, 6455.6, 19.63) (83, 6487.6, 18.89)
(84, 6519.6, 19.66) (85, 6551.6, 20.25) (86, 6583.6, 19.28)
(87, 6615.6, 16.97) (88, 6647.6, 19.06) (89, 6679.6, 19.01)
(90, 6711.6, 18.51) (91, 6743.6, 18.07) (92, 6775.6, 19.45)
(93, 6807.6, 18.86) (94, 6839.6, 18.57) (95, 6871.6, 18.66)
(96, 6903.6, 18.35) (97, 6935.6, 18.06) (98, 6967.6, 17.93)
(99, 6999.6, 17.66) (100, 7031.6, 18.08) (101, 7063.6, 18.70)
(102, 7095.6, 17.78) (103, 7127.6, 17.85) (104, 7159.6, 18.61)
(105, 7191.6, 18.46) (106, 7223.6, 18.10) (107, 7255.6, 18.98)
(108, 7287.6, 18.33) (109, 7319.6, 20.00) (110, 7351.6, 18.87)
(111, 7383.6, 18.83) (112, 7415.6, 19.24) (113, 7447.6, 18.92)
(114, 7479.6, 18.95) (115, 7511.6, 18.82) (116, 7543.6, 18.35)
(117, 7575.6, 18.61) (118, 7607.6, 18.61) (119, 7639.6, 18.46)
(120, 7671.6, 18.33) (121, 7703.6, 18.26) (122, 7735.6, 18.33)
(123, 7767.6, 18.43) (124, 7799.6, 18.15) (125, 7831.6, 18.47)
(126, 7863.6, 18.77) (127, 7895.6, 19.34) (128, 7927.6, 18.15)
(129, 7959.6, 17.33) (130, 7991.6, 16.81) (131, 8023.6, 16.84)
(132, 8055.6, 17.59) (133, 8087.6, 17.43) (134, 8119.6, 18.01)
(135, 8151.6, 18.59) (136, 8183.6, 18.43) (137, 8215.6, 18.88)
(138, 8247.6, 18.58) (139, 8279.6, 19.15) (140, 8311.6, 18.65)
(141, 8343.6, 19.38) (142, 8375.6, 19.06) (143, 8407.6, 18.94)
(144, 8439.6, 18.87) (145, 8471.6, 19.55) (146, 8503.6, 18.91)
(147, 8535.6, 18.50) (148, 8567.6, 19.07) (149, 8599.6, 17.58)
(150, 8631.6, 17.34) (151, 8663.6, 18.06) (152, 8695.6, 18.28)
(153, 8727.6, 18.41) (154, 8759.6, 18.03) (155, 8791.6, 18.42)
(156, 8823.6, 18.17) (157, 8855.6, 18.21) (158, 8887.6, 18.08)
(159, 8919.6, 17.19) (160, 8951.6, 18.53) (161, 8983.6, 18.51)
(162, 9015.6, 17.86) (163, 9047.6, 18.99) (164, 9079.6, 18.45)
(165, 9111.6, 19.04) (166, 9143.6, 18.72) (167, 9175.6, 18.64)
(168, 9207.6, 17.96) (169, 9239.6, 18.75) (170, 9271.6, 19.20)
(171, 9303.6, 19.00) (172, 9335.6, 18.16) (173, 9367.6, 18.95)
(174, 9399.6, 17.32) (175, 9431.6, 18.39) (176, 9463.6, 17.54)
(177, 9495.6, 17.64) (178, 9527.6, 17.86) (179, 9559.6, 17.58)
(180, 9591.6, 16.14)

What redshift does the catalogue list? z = 0.12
